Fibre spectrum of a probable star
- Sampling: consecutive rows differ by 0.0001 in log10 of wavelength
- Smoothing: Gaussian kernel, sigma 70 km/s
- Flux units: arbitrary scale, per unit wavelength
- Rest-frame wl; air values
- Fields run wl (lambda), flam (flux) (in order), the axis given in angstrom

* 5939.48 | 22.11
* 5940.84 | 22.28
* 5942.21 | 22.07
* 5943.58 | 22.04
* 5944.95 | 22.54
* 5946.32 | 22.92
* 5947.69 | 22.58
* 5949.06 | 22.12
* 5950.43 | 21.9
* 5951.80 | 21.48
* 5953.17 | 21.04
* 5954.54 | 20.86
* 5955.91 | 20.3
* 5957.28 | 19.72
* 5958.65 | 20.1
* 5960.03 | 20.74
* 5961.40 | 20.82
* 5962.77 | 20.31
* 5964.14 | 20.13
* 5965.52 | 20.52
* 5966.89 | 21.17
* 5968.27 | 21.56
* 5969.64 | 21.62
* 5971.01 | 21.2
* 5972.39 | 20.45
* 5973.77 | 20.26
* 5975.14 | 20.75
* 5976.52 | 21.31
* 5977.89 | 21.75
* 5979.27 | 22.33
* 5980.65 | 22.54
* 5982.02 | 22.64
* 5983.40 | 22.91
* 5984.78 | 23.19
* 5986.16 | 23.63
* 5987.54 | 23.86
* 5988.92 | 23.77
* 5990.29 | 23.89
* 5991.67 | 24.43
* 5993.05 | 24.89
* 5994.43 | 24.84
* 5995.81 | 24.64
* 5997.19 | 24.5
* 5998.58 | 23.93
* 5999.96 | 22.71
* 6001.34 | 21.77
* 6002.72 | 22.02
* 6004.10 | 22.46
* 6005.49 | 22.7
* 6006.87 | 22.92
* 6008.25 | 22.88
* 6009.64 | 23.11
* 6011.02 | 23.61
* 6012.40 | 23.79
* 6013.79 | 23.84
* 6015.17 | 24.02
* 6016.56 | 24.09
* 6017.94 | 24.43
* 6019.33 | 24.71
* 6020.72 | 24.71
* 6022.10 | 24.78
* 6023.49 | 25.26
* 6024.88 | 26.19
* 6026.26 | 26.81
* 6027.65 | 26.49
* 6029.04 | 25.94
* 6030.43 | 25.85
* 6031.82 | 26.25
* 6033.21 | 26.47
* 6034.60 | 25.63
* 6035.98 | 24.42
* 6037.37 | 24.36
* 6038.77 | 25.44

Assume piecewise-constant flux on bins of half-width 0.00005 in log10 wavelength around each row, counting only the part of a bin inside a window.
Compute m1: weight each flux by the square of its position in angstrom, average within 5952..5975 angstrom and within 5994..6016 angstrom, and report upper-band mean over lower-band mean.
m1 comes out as 1.14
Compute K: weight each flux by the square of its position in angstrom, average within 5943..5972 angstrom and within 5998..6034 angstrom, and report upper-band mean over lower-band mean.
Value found 1.17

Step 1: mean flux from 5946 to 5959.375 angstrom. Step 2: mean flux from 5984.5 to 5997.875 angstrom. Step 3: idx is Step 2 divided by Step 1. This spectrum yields 1.14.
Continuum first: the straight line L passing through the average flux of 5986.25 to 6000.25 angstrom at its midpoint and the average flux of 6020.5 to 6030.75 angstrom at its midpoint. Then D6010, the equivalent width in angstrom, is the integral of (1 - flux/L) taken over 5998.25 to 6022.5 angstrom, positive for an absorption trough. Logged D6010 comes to 1.5 angstrom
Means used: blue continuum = 24.2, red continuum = 25.8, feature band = 23.5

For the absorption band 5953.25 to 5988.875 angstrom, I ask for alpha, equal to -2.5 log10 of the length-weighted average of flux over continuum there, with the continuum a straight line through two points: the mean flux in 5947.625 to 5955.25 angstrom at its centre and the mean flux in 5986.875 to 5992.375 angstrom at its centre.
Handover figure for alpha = 0.070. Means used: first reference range 21.6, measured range 21.4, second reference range 24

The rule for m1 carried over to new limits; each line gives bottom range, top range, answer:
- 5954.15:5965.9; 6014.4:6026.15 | 1.25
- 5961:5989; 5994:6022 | 1.10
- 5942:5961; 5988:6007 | 1.12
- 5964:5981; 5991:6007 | 1.12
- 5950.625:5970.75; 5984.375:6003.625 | 1.15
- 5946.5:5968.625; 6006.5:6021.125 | 1.16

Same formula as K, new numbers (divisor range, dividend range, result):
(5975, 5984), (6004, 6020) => 1.08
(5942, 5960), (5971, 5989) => 1.04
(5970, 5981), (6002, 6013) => 1.09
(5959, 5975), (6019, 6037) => 1.26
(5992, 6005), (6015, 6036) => 1.09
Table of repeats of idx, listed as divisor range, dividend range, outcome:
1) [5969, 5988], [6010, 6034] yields 1.14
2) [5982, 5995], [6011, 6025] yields 1.03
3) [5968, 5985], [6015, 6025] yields 1.14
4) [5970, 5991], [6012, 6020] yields 1.08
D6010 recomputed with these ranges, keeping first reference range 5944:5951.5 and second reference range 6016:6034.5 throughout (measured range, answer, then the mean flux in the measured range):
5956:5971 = 1.51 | 20.7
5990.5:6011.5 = 0.94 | 23.4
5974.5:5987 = 0.71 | 22.4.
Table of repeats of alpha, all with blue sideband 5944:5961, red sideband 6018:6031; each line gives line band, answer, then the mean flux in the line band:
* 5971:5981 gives 0.072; 21.3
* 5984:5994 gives -0.022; 24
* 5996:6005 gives 0.055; 23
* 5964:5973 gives 0.065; 21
